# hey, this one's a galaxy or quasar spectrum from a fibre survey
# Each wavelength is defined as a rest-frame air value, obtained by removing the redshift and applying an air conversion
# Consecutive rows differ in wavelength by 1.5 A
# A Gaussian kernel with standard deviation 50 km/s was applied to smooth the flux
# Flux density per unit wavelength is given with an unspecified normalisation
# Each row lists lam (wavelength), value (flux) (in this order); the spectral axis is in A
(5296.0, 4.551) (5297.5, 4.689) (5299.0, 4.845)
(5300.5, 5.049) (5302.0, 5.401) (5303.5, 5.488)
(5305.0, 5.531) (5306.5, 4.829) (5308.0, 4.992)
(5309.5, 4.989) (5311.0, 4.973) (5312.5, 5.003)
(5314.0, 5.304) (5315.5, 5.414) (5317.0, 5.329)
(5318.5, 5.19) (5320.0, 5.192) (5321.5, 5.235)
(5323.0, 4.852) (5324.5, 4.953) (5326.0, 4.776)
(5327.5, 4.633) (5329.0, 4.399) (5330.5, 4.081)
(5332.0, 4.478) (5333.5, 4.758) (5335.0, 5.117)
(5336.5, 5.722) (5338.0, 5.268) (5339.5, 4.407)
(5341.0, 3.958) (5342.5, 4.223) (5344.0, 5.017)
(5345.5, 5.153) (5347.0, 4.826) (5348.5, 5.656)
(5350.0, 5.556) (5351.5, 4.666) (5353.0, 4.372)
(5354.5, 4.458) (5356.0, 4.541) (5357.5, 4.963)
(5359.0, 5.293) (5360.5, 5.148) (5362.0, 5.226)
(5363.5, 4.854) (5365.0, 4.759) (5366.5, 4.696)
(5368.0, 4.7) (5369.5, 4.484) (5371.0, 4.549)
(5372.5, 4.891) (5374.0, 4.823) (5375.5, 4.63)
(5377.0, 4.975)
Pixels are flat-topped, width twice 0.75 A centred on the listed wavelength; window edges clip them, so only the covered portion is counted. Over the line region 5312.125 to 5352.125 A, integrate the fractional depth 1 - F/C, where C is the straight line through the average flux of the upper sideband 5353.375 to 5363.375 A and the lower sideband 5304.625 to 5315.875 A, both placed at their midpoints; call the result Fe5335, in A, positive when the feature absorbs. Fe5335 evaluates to 0.7 A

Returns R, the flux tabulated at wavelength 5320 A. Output 5.192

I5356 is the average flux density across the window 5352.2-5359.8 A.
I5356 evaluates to 4.73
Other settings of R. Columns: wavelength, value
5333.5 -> 4.758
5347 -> 4.826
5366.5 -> 4.696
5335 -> 5.117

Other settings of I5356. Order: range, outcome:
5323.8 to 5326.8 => 4.86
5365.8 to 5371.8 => 4.61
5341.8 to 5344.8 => 4.64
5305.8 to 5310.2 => 4.94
